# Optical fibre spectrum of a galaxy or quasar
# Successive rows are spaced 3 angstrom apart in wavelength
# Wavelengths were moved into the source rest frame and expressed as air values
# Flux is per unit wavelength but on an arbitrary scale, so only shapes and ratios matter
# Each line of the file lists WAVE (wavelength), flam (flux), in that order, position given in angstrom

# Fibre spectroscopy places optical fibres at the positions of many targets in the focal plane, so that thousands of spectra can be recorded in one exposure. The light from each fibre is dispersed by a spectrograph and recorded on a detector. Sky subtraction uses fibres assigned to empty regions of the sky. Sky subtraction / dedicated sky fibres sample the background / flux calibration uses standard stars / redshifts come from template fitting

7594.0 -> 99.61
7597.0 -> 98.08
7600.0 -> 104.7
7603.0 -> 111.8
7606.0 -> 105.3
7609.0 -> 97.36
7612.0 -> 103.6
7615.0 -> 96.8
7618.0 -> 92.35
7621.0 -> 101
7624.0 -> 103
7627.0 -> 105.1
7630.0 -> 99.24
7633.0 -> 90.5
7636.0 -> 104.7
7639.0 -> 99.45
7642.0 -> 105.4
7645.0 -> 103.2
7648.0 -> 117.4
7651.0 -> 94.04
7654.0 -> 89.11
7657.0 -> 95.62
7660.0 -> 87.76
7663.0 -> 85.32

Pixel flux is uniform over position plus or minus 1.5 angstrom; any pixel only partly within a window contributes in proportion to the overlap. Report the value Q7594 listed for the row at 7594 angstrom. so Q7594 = 99.61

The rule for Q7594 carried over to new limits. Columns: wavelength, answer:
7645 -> 103.2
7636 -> 104.7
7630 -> 99.24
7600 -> 104.7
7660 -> 87.76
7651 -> 94.04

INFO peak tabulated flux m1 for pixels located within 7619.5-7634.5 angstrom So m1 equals 105.1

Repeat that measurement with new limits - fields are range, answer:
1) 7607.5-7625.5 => 103.6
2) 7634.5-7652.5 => 117.4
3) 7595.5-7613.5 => 111.8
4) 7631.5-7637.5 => 104.7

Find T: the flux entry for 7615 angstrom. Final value 96.8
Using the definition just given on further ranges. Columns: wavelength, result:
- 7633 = 90.5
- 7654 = 89.11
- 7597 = 98.08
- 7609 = 97.36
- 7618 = 92.35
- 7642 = 105.4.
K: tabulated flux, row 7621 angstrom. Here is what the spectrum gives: 101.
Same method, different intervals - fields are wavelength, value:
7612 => 103.6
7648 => 117.4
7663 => 85.32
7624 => 103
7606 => 105.3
